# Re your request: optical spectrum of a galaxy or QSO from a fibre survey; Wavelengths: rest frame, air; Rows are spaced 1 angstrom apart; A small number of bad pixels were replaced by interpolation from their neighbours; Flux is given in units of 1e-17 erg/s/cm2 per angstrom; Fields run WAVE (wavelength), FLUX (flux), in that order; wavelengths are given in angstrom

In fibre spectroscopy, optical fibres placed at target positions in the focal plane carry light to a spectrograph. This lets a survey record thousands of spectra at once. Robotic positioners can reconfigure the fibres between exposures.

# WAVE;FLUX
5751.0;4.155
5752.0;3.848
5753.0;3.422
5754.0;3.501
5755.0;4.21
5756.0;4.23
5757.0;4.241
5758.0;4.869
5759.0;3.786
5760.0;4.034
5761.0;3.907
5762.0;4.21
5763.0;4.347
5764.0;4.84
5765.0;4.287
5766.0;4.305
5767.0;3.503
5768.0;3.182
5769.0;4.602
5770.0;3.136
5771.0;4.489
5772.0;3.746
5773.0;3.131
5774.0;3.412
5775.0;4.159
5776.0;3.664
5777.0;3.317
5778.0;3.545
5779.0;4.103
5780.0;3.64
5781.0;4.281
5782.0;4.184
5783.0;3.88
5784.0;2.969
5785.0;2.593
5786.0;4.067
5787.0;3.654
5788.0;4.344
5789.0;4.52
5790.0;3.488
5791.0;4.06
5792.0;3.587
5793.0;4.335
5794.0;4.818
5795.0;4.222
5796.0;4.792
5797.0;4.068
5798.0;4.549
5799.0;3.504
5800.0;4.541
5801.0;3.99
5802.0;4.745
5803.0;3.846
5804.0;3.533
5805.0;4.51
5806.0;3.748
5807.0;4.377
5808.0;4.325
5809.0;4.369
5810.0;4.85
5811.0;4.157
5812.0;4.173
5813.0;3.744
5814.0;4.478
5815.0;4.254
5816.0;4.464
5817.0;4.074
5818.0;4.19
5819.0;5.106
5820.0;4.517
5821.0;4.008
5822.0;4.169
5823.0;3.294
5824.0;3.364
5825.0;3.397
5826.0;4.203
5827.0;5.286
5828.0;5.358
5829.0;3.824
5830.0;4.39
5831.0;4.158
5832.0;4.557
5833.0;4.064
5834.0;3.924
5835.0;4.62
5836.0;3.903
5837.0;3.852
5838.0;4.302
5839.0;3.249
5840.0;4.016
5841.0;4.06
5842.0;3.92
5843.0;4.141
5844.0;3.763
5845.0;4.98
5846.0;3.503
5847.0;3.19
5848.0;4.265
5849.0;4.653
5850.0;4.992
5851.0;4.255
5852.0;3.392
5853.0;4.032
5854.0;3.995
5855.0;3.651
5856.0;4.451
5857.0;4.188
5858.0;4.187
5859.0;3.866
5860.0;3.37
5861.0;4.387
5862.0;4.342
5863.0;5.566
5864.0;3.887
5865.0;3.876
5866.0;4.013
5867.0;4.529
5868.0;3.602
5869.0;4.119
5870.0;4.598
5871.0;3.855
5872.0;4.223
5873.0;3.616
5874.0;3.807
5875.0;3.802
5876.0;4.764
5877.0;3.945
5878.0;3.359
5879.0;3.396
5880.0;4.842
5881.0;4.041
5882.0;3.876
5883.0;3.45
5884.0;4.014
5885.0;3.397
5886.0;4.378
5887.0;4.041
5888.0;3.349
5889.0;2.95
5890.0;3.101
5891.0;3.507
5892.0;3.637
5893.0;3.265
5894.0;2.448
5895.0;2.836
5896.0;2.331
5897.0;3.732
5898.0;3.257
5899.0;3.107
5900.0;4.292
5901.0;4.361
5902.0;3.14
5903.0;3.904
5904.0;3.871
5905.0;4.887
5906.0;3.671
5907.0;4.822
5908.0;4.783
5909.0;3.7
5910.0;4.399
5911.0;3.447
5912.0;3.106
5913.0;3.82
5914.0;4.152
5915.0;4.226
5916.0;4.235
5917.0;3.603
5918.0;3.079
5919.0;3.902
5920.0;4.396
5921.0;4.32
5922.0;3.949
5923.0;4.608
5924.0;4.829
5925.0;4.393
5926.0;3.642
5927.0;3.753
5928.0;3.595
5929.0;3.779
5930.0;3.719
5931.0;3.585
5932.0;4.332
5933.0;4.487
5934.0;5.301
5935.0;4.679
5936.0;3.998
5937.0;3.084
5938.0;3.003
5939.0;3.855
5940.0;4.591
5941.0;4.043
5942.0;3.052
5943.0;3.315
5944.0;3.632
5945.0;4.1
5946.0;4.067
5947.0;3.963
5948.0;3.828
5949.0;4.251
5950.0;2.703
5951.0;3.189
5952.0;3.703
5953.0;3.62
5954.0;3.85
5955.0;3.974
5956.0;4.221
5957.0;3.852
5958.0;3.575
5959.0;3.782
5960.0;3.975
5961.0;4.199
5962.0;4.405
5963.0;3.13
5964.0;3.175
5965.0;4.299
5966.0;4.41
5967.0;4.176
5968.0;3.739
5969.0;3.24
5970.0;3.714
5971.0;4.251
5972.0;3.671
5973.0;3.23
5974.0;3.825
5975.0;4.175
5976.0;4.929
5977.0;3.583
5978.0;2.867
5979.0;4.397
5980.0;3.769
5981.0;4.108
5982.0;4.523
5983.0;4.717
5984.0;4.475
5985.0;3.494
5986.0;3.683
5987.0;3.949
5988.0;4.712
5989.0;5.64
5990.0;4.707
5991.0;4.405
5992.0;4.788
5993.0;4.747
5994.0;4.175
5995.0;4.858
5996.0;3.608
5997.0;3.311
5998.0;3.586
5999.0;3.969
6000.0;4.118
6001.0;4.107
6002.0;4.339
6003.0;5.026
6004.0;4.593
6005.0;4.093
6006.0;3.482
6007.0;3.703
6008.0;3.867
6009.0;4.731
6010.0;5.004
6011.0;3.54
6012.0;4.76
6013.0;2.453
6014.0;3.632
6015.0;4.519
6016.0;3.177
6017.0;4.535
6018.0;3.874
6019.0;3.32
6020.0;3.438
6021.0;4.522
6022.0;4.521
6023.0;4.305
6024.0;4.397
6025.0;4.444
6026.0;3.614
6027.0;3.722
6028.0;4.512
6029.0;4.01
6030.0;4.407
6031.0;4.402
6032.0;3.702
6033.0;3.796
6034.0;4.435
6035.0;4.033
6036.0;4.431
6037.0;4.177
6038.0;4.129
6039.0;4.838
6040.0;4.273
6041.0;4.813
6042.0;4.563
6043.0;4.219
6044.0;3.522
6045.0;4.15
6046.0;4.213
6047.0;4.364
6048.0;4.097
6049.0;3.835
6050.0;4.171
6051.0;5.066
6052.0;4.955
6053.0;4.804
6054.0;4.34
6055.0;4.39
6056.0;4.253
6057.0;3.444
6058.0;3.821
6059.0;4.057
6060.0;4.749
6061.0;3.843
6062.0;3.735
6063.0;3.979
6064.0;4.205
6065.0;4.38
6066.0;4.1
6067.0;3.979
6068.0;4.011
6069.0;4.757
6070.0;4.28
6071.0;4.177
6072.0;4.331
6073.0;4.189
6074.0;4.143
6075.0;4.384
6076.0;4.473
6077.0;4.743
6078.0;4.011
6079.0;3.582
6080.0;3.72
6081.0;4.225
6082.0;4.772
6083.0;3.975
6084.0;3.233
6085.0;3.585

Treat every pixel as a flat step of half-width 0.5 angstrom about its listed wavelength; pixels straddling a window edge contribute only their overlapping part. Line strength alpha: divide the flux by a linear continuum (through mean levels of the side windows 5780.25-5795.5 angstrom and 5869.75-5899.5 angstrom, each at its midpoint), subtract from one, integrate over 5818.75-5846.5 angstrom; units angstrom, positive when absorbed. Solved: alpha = -2.5 angstrom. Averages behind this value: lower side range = 3.93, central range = 4.13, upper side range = 3.62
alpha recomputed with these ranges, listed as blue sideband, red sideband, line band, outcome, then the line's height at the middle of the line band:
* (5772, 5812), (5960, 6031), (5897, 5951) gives 1.63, 4.05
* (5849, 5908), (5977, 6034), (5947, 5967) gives 1.11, 4.03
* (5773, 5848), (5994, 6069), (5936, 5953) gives 1.88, 4.11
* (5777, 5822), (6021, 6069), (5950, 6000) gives 2.35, 4.19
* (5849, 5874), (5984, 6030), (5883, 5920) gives 3.92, 4.13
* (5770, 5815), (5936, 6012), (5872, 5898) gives 2.56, 3.99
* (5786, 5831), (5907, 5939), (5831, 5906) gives 3.62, 4.1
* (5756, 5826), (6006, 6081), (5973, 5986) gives 0.33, 4.13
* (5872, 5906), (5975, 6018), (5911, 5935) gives -1.34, 3.82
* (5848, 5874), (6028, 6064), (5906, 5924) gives 0.54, 4.17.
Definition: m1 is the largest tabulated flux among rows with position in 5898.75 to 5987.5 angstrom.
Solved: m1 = 5.301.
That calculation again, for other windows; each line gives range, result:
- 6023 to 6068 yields 5.066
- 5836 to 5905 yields 5.566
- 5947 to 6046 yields 5.64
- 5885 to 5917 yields 4.887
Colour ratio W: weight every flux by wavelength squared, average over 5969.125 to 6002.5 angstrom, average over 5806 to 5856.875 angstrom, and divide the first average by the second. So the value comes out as 1.0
